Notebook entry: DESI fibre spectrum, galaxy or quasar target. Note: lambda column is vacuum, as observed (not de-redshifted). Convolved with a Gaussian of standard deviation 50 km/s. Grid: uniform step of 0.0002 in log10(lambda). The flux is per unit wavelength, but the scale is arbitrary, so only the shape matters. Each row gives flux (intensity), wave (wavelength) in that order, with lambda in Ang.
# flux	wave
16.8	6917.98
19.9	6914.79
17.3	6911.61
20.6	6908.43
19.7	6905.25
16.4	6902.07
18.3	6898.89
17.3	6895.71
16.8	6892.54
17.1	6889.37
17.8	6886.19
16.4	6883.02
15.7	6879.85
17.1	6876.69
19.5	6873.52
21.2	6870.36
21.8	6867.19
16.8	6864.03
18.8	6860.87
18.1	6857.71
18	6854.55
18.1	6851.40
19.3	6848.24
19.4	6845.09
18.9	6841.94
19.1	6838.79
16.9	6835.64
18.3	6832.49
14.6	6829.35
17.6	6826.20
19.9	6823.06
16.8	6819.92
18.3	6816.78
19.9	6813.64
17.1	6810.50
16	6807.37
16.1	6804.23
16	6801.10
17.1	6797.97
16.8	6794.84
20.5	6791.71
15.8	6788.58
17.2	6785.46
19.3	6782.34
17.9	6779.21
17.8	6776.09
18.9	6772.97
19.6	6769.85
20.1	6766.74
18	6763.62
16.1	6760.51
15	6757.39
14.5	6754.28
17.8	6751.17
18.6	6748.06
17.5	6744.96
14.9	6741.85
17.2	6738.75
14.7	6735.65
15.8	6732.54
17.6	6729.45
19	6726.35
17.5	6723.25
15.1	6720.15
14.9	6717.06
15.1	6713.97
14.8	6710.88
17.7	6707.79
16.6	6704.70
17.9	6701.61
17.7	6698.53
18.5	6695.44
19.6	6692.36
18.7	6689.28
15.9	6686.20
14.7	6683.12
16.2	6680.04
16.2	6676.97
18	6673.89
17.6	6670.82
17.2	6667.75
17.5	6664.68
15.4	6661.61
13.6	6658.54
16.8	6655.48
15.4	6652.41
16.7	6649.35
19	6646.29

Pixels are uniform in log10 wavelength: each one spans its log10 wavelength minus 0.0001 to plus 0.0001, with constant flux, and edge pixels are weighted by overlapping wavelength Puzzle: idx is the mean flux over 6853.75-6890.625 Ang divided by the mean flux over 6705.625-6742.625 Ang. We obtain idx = 1.12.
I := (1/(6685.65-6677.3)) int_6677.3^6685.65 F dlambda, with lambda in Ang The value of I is 15.6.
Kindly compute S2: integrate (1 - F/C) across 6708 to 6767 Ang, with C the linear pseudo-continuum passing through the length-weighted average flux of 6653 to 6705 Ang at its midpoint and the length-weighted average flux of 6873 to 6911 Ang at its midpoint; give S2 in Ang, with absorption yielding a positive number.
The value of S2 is 2.2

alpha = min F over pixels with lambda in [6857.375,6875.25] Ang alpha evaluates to 16.8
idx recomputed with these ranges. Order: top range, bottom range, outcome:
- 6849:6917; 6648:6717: 1.09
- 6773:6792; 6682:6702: 1.02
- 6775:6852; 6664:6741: 1.06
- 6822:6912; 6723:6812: 1.05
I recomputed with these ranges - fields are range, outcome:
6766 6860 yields 18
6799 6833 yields 17.3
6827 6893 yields 18.1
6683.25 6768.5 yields 16.9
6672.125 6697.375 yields 17.2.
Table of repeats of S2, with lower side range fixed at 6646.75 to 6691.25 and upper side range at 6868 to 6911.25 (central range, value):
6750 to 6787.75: -1.0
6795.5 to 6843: 0.2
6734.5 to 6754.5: 0.5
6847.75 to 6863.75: -0.4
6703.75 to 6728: 0.7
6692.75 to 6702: -0.8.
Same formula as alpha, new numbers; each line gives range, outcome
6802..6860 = 14.6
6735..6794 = 14.5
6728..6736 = 14.7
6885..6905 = 16.4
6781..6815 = 15.8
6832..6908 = 15.7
